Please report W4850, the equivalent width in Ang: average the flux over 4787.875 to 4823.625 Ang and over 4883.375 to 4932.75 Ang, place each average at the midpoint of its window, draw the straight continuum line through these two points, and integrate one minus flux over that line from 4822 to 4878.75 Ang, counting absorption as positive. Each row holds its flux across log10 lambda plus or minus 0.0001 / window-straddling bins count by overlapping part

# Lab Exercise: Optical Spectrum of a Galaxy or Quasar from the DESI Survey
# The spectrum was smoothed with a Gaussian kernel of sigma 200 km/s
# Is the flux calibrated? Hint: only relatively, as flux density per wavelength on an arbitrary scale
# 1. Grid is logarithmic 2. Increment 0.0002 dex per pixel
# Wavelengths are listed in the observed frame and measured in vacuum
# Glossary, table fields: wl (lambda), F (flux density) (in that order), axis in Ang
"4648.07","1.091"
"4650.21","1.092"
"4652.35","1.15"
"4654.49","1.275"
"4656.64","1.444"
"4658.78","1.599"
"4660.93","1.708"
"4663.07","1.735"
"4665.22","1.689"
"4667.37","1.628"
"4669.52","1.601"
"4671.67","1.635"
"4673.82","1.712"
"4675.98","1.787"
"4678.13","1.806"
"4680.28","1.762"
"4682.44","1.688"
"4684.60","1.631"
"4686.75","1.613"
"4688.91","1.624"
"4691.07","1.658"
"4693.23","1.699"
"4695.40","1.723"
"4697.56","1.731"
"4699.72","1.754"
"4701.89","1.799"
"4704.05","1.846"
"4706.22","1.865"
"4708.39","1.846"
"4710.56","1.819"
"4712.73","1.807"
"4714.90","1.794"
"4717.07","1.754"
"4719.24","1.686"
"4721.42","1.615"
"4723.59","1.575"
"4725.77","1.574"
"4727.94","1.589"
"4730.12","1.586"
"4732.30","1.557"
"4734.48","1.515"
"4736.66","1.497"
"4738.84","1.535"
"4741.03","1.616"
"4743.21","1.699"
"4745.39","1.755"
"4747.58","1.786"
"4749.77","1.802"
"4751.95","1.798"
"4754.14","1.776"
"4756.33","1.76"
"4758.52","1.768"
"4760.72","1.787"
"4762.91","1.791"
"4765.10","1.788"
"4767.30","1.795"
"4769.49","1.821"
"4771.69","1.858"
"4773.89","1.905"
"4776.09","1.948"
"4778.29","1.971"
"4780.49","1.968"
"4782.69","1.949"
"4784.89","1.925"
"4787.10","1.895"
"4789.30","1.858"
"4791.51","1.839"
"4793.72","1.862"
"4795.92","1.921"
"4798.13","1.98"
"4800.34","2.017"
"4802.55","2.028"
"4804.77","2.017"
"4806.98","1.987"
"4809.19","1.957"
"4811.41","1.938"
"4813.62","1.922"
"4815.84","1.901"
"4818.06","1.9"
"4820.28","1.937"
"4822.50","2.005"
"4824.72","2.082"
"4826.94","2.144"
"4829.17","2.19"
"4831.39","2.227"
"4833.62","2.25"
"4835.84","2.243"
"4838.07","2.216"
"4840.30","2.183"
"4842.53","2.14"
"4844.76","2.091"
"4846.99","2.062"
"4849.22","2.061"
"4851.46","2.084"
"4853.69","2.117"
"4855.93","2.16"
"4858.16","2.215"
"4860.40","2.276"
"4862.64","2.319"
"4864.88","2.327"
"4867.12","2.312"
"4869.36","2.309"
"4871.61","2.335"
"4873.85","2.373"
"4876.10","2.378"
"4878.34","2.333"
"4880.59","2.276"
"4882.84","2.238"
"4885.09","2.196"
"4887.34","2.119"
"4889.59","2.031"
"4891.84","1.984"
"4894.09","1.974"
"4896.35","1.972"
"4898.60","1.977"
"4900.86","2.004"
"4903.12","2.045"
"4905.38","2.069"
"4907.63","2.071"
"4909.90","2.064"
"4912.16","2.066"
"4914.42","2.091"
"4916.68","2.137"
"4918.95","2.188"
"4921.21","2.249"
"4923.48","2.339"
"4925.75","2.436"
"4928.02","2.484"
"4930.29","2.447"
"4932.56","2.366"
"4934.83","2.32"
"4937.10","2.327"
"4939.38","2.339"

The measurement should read -5.0 Ang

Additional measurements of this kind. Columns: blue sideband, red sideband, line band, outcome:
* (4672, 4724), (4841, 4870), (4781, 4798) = 0.8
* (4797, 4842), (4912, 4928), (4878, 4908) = 1.5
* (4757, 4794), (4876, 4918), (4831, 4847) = -1.6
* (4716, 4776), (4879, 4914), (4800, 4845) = -4.0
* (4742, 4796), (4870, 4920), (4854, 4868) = -1.4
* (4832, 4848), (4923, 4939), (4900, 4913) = 1.5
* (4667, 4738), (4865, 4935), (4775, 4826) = -0.2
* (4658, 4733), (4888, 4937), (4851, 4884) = -3.3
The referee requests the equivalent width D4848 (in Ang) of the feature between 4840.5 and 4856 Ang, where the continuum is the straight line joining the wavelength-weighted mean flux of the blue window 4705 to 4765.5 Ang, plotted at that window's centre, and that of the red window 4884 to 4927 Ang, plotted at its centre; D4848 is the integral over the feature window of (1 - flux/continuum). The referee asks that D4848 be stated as -1.0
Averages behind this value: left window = 1.7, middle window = 2.1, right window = 2.11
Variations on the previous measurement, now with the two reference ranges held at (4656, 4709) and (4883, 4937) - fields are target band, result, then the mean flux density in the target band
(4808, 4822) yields 0.30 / 1.93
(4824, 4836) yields -1.12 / 2.19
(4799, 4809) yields -0.29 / 2.01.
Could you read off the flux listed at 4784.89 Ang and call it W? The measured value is 1.925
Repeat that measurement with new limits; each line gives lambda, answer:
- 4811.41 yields 1.938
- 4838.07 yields 2.216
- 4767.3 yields 1.795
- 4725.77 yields 1.574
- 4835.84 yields 2.243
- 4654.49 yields 1.275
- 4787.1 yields 1.895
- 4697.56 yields 1.731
